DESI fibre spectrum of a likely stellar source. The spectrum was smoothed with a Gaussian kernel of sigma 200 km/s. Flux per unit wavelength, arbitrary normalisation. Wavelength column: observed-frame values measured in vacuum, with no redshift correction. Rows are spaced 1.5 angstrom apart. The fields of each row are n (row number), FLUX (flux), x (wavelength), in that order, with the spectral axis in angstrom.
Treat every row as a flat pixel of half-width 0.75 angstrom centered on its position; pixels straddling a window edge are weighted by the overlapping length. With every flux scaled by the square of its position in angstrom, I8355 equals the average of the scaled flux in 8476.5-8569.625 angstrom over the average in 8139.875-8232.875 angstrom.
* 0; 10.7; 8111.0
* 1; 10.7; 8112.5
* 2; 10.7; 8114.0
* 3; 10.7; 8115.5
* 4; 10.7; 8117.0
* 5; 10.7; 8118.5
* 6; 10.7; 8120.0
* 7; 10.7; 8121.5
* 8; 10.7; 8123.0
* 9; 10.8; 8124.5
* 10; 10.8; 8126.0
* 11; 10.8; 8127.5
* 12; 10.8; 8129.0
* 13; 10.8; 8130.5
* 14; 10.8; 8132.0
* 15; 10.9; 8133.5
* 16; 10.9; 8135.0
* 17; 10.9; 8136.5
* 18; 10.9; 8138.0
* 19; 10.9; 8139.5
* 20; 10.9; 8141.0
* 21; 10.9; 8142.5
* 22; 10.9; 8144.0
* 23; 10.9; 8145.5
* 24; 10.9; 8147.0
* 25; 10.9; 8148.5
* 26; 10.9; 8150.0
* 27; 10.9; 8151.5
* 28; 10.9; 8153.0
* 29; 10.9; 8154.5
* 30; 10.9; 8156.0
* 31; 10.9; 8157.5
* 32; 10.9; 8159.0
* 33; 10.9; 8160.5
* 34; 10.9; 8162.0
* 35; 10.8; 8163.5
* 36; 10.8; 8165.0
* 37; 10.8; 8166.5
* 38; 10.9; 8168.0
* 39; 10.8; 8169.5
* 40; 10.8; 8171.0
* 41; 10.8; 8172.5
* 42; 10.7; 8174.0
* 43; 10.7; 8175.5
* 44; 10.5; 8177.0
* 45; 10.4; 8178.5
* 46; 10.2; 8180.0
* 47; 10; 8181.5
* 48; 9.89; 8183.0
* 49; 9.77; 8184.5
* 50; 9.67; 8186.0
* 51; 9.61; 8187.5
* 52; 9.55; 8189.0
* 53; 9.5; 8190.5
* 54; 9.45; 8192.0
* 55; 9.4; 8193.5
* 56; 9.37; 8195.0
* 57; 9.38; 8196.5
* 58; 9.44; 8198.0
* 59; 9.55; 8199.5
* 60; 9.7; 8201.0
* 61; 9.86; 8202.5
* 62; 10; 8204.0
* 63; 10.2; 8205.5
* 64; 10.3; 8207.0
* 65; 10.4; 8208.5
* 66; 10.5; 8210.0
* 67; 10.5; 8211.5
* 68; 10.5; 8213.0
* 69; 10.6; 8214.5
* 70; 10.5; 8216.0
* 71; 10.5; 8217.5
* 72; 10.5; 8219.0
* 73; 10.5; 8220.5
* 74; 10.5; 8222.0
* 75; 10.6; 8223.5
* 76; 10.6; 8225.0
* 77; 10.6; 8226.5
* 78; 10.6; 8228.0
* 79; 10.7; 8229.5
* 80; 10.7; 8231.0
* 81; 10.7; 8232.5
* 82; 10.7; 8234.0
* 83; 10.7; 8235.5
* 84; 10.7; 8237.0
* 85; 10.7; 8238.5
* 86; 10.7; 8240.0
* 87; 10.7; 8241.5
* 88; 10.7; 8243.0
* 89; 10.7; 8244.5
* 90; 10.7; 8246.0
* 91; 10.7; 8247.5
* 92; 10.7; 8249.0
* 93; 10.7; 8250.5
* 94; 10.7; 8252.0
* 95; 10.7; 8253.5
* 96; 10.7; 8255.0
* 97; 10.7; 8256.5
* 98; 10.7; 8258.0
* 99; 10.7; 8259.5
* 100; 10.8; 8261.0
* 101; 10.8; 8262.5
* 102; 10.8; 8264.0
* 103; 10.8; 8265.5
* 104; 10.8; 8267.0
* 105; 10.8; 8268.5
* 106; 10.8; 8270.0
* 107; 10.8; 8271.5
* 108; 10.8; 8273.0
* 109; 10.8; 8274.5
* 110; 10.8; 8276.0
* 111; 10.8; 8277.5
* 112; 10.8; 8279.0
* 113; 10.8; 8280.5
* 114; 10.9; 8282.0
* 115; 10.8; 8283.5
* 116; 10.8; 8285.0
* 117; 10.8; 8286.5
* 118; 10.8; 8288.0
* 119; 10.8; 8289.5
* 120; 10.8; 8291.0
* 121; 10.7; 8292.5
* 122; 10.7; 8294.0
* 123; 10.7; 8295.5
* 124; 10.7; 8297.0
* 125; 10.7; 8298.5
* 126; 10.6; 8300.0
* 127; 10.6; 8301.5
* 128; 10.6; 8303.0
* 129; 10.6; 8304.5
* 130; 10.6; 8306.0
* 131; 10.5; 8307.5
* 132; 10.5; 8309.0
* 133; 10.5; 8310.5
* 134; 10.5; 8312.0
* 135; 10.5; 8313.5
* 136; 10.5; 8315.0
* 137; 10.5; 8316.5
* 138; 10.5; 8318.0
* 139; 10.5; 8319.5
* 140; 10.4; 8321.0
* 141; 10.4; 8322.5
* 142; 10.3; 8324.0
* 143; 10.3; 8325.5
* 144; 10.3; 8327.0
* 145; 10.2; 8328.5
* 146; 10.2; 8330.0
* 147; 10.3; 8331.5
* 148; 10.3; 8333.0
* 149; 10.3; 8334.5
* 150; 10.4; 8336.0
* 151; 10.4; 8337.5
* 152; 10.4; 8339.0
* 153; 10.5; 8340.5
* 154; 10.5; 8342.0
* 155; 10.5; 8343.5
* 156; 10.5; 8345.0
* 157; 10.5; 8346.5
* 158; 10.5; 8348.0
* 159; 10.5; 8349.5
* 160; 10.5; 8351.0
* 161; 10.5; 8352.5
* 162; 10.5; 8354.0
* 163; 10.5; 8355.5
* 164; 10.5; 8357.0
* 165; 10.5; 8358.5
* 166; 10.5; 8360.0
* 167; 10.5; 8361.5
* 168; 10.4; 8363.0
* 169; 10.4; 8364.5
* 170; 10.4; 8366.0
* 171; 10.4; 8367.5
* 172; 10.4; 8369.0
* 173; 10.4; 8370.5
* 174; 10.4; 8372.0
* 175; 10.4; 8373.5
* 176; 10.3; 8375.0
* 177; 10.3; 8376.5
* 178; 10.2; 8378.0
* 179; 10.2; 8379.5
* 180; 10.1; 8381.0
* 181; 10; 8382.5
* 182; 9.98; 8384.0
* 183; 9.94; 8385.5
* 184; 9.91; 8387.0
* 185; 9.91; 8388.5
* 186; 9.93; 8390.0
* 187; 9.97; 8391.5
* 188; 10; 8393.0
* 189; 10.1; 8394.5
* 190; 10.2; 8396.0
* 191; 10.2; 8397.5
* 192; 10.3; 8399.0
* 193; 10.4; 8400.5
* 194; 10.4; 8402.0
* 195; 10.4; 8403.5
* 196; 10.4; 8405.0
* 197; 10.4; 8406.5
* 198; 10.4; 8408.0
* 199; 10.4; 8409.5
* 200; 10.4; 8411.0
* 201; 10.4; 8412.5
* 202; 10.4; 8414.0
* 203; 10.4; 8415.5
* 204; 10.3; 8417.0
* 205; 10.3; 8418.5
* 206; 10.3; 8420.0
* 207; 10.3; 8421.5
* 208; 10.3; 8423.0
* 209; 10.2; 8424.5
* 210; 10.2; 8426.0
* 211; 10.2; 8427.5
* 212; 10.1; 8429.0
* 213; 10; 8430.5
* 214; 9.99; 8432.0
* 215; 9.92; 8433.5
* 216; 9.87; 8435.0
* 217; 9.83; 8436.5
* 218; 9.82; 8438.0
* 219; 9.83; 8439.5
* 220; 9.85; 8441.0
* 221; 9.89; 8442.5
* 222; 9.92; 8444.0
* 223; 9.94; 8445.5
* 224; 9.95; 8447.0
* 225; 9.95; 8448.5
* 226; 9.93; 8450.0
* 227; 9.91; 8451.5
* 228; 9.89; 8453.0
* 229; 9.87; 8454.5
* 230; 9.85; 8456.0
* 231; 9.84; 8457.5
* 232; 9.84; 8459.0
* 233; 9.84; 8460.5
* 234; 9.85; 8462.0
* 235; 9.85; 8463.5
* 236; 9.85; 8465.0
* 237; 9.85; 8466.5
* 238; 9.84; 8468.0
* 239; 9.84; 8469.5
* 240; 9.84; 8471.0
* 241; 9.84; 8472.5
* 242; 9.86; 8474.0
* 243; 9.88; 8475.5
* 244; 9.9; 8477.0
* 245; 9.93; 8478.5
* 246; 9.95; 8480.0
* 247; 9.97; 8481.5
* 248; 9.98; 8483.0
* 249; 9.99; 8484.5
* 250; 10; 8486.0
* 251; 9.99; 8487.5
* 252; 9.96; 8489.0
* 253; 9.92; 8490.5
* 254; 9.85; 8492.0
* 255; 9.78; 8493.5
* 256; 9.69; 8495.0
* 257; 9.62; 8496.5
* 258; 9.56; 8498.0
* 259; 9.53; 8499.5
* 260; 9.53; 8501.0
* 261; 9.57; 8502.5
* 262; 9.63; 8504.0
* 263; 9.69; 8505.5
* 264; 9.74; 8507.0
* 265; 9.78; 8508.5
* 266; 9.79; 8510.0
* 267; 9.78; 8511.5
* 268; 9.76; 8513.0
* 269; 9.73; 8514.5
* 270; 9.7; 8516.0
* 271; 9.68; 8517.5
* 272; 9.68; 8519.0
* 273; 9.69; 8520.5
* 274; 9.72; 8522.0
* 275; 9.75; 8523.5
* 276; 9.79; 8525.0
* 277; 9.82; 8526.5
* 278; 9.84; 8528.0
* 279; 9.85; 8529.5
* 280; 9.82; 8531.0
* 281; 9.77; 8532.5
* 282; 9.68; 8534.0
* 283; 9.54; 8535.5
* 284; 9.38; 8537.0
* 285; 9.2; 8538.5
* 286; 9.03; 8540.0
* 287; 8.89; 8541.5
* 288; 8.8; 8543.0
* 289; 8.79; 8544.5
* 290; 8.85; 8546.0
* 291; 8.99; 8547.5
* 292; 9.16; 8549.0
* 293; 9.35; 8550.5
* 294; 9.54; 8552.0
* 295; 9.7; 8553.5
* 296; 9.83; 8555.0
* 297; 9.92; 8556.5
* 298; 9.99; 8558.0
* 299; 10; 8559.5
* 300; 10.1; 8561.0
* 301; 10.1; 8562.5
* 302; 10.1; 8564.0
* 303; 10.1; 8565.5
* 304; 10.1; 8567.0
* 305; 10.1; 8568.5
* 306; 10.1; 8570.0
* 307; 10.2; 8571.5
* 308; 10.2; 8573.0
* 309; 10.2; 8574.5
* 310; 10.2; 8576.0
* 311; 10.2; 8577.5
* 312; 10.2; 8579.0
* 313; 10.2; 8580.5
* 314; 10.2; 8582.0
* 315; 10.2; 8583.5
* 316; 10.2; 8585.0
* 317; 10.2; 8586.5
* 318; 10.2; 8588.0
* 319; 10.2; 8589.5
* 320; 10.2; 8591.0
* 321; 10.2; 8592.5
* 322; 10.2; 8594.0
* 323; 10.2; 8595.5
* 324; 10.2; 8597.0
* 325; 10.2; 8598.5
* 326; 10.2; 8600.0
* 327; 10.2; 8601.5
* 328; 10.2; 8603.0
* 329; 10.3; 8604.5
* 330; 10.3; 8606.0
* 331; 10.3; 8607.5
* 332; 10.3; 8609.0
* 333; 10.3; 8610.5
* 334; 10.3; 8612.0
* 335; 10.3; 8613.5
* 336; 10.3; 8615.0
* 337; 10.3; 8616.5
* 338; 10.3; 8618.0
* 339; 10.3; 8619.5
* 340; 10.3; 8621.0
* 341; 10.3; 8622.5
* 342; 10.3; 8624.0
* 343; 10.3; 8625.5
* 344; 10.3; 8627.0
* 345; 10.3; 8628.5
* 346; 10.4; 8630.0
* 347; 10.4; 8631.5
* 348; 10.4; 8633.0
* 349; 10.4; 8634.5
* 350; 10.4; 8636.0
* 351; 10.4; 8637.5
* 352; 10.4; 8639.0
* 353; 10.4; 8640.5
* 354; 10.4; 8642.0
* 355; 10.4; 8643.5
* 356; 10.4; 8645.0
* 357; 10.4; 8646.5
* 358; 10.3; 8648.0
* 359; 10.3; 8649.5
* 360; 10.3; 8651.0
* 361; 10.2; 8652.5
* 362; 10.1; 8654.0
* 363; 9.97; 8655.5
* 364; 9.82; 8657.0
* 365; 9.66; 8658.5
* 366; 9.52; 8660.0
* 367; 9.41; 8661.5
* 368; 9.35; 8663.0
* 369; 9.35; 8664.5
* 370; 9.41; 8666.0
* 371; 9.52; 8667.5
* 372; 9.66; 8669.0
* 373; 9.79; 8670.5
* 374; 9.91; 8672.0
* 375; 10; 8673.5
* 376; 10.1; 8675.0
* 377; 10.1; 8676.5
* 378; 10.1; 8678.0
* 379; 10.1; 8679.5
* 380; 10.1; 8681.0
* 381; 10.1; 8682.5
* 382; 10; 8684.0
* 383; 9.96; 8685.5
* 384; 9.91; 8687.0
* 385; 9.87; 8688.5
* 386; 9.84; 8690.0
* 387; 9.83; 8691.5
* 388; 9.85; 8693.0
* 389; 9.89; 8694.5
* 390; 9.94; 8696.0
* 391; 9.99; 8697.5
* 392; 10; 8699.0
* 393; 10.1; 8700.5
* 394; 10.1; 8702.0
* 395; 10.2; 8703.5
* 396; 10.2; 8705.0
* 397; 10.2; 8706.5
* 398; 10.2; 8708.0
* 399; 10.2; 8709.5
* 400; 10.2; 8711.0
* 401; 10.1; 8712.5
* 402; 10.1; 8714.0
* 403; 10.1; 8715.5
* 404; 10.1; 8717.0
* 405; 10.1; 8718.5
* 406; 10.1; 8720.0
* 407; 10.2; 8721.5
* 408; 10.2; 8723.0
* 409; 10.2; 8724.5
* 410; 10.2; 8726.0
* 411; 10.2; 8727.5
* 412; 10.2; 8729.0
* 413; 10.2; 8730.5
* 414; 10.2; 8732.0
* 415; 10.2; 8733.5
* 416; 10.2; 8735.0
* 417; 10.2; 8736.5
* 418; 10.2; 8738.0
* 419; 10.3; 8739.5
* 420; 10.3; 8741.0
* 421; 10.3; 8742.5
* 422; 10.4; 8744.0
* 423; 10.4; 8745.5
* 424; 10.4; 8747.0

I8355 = 1.01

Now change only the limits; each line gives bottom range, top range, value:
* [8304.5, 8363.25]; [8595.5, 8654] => 1.06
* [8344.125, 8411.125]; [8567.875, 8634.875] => 1.05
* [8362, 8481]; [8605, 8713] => 1.06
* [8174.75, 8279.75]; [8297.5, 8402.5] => 1.02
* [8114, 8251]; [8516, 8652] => 1.05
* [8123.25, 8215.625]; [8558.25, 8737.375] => 1.09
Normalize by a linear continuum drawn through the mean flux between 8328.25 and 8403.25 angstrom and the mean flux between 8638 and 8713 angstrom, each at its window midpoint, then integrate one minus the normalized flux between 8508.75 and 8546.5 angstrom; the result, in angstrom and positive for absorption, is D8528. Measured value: 2.3 angstrom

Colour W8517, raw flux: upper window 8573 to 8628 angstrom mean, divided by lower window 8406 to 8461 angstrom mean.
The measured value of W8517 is 1.02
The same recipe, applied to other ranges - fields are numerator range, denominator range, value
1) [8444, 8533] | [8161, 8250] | 0.95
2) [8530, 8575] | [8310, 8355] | 0.93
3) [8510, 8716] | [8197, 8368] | 0.95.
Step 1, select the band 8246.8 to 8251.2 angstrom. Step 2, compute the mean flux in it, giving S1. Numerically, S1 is 10.7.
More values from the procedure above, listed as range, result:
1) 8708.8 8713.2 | 10.2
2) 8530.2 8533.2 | 9.8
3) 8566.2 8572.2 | 10.1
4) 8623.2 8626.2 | 10.3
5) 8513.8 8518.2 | 9.7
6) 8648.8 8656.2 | 10.2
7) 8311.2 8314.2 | 10.5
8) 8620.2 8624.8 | 10.3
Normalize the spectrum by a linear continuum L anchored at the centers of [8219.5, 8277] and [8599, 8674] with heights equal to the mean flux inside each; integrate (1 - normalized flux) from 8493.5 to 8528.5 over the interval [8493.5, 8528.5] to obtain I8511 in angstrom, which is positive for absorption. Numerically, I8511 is 2.1 angstrom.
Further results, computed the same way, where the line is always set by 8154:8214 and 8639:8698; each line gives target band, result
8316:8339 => -0.4 angstrom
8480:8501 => 0.5 angstrom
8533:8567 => 1.7 angstrom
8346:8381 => -0.9 angstrom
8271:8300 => -1.7 angstrom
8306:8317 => -0.4 angstrom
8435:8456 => 0.4 angstrom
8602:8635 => -1.1 angstrom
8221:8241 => -0.8 angstrom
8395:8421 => -0.6 angstrom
